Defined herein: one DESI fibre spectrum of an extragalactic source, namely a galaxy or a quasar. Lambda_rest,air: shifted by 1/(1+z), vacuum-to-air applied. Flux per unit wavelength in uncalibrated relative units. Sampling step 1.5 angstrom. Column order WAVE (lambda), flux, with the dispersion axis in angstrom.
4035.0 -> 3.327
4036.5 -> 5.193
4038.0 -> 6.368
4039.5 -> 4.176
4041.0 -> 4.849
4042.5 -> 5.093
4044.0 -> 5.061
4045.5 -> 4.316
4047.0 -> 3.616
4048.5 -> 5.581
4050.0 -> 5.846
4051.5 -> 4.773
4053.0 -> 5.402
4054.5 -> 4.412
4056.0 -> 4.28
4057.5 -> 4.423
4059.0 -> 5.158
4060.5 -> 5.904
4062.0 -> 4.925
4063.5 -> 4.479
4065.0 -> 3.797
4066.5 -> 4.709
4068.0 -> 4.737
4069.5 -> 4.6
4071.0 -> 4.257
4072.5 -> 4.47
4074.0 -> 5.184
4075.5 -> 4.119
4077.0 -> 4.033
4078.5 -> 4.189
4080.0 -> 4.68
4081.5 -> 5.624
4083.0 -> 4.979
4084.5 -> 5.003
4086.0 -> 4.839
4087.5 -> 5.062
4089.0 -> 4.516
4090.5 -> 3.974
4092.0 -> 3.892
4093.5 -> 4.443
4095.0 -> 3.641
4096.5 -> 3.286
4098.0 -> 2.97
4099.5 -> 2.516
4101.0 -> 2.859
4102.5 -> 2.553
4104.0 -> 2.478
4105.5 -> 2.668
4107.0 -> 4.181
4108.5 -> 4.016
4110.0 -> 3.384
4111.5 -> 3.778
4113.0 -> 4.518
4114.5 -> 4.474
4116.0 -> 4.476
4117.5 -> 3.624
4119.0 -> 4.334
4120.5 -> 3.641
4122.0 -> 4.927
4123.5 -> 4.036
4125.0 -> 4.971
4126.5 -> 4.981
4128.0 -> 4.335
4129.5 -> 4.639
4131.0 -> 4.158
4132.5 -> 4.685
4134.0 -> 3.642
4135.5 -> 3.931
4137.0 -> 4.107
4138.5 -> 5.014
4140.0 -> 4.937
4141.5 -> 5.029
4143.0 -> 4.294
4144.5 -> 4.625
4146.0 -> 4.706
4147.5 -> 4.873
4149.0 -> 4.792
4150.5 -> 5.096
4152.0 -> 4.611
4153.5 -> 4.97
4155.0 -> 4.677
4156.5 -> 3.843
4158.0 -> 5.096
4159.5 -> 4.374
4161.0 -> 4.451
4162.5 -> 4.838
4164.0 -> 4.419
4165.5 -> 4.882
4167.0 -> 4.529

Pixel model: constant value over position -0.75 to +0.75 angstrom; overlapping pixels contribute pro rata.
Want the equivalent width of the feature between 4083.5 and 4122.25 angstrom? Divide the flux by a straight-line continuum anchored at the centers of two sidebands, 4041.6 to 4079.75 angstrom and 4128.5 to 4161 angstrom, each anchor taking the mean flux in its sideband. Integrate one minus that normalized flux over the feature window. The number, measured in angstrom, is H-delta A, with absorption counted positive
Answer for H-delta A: 6.62 angstrom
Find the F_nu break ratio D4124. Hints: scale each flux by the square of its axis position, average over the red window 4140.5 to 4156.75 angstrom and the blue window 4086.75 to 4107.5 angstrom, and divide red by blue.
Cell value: 1.4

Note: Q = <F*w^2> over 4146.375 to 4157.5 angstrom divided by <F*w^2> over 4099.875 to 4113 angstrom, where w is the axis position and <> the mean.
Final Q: 1.5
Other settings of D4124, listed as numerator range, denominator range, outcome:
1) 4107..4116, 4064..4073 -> 0.94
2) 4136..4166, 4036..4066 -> 1.01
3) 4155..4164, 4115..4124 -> 1.10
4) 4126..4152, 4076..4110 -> 1.20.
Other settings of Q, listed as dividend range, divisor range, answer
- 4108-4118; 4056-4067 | 0.88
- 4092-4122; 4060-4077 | 0.80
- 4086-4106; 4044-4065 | 0.74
